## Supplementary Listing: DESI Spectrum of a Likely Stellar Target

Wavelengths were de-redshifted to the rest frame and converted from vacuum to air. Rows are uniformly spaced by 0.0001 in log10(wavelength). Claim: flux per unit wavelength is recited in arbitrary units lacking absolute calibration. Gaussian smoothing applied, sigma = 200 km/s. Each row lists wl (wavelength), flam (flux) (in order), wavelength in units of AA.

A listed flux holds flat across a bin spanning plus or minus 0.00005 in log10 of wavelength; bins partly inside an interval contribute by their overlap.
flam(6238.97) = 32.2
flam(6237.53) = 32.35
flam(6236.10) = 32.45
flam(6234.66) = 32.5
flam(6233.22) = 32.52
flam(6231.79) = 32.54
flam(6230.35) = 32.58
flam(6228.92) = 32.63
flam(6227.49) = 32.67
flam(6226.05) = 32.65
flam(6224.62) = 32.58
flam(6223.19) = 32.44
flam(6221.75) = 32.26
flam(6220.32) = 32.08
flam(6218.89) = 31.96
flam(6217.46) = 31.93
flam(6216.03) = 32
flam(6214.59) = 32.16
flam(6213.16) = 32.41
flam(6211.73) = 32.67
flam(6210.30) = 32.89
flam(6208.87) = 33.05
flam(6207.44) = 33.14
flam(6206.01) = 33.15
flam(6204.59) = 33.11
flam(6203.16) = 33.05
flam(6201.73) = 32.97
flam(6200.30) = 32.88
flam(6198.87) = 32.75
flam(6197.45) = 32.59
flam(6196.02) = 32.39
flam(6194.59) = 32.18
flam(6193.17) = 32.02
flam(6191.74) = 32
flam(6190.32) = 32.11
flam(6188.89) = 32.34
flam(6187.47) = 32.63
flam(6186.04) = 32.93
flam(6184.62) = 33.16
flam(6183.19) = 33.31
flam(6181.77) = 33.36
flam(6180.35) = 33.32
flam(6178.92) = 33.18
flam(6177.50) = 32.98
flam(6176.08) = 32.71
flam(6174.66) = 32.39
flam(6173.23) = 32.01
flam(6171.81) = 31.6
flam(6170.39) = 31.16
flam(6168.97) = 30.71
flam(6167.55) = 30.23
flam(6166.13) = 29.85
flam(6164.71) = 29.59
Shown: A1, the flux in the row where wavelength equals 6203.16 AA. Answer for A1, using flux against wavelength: 33.05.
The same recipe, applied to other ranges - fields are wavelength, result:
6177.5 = 32.98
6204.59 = 33.11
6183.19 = 33.31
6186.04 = 32.93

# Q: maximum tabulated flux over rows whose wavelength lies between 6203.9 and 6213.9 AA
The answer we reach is 33.15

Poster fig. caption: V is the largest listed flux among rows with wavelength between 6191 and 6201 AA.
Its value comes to 32.88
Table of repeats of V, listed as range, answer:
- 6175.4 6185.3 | 33.36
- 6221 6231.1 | 32.67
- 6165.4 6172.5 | 31.6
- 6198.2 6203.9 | 33.05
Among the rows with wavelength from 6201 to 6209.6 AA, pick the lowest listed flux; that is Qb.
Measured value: 32.97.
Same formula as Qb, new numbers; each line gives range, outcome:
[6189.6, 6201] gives 32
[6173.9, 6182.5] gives 32.39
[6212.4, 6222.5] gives 31.93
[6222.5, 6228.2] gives 32.44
